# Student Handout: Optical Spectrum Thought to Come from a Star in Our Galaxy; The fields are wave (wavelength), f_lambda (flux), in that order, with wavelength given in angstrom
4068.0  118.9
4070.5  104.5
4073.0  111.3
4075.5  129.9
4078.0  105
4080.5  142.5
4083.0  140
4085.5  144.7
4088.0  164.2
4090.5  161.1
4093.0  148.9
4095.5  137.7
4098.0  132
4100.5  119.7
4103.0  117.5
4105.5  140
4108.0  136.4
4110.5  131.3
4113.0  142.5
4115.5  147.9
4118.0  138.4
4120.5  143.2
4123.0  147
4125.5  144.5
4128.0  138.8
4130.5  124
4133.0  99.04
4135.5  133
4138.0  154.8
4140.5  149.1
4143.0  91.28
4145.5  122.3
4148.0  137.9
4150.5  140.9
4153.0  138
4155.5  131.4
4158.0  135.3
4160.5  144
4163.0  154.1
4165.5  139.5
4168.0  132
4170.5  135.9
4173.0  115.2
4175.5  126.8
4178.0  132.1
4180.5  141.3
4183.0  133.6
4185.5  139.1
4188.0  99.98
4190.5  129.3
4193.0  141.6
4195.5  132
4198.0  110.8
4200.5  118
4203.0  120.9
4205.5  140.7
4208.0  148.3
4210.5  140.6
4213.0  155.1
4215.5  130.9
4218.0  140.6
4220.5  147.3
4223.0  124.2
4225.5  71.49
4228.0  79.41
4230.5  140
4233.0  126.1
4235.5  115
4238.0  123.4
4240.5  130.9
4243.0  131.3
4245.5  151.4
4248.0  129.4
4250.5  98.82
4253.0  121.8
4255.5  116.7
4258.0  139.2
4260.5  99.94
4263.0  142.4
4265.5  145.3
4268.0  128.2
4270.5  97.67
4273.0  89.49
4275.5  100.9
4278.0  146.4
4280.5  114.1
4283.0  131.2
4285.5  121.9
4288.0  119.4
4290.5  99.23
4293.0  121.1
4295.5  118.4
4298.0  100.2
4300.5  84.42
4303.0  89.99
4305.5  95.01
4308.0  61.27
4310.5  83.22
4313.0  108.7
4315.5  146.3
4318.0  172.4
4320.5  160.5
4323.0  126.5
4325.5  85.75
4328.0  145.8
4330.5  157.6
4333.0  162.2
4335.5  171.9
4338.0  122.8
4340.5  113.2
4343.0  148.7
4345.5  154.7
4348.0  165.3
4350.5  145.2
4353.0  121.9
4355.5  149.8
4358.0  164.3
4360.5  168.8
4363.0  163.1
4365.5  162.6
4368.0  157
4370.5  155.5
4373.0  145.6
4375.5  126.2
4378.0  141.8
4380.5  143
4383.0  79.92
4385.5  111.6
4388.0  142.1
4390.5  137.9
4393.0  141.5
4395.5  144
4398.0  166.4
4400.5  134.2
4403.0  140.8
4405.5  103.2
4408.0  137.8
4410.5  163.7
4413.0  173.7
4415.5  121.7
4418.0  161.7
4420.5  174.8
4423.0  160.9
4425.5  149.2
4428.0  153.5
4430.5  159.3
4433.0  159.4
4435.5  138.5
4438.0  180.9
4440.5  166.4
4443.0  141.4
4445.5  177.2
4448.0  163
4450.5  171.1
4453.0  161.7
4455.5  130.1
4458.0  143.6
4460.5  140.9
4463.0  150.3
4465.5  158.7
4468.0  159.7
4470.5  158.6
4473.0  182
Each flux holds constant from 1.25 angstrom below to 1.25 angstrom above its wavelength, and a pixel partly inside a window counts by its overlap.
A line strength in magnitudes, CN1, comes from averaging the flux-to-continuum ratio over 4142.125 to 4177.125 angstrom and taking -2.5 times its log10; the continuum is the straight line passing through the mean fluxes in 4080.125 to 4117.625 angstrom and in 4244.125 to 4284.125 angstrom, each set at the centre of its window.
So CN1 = 0.01 mag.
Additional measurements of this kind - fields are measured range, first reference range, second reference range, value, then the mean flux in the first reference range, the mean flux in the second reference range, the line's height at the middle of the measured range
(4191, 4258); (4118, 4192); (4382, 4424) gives 0.07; 133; 141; 135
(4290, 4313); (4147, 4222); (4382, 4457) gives 0.43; 134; 148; 141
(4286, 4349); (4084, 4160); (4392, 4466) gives 0.18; 137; 152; 147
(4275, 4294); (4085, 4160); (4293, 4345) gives 0.05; 136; 123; 125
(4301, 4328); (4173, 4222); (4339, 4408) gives 0.22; 133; 142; 139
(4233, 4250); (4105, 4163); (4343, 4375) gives 0.12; 136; 154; 144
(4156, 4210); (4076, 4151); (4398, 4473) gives 0.06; 136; 154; 140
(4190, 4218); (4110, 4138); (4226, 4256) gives -0.07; 136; 121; 126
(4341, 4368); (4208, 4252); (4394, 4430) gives -0.08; 126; 149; 142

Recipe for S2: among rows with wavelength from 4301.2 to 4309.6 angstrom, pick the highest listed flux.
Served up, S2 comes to 95.01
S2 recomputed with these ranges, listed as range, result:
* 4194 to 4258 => 155.1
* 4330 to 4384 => 171.9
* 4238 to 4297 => 151.4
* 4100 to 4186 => 154.8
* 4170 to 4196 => 141.6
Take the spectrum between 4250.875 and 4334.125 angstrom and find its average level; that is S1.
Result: 119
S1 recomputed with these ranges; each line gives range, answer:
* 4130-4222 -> 133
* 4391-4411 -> 140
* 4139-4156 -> 130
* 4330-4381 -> 150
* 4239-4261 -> 125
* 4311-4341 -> 139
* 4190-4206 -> 127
